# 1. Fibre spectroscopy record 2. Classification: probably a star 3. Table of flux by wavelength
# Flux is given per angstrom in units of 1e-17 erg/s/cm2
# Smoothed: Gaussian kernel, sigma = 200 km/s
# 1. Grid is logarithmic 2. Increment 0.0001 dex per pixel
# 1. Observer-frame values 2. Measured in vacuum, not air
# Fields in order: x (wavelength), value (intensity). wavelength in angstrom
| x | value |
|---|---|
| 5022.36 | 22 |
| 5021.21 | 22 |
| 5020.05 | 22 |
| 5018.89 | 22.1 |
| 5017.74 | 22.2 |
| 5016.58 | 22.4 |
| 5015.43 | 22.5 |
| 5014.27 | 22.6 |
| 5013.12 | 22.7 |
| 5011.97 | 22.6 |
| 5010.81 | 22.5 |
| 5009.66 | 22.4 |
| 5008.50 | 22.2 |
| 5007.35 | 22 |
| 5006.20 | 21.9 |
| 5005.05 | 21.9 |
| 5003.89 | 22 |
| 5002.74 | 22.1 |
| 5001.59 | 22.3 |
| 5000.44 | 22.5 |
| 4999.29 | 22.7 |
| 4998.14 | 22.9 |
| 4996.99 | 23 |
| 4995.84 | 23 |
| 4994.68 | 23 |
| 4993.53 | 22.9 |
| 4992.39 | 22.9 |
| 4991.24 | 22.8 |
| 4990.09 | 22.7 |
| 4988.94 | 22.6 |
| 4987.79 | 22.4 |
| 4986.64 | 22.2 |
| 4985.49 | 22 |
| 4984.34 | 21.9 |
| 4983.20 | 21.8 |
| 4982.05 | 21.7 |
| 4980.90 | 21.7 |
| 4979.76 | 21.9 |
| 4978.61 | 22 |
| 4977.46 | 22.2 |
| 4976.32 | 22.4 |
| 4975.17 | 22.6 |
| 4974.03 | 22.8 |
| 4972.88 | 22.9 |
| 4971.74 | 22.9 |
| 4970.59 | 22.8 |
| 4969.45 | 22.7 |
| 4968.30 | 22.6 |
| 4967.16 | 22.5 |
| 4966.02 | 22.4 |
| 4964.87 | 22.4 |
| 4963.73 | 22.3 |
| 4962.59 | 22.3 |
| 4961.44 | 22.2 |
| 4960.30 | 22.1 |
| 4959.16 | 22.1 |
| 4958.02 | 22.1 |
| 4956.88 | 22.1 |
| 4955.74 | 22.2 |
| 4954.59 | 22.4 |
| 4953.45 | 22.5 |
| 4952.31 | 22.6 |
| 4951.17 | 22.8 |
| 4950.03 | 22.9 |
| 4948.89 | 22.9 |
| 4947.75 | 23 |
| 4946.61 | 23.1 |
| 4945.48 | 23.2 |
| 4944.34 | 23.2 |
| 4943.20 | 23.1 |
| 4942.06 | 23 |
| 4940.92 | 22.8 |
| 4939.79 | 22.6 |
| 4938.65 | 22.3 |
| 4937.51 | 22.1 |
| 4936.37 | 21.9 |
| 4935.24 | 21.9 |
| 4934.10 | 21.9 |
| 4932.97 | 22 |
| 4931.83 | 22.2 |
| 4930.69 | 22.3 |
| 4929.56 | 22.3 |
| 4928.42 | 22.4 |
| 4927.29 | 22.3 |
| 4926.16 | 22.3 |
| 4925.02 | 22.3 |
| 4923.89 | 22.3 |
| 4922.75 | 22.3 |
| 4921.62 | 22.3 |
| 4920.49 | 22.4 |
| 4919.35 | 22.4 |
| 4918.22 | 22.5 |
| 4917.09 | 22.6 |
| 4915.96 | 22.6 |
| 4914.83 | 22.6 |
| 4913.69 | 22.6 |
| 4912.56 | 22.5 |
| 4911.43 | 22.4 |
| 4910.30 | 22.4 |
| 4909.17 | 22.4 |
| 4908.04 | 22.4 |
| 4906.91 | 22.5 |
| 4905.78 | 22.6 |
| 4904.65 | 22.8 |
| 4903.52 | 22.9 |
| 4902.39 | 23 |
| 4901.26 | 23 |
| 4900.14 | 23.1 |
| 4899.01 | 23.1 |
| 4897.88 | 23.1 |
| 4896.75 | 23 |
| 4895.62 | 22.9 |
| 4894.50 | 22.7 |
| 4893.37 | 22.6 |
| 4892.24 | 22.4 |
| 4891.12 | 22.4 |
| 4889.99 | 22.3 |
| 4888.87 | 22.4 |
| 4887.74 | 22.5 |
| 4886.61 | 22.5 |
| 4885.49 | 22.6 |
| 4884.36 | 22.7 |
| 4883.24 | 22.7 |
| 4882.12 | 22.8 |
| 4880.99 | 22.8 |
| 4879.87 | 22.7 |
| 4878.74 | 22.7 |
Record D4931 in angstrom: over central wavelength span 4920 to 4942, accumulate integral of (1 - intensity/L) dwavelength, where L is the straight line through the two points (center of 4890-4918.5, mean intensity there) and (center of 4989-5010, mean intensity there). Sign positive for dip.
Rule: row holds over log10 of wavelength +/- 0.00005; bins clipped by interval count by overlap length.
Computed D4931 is 0.3 angstrom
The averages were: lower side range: 22.7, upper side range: 22.5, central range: 22.3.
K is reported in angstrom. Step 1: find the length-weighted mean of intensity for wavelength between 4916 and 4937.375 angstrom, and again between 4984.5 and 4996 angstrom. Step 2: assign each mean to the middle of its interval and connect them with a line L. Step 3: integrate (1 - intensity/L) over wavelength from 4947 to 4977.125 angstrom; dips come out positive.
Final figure -0.1 angstrom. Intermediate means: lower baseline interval 22.3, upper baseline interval 22.6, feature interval 22.5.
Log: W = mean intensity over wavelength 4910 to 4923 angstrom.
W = 22.5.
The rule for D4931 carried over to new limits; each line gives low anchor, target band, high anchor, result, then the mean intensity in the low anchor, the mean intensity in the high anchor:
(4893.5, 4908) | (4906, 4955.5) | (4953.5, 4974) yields 0.3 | 22.9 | 22.4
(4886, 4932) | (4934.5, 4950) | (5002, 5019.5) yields -0.2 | 22.6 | 22.3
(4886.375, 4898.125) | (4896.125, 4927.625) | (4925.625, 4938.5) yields -0.3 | 22.6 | 22.2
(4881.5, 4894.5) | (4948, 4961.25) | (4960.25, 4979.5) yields 0.0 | 22.5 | 22.5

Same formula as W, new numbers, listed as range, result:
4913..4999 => 22.5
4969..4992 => 22.4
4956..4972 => 22.4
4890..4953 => 22.6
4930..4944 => 22.4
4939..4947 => 23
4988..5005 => 22.6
